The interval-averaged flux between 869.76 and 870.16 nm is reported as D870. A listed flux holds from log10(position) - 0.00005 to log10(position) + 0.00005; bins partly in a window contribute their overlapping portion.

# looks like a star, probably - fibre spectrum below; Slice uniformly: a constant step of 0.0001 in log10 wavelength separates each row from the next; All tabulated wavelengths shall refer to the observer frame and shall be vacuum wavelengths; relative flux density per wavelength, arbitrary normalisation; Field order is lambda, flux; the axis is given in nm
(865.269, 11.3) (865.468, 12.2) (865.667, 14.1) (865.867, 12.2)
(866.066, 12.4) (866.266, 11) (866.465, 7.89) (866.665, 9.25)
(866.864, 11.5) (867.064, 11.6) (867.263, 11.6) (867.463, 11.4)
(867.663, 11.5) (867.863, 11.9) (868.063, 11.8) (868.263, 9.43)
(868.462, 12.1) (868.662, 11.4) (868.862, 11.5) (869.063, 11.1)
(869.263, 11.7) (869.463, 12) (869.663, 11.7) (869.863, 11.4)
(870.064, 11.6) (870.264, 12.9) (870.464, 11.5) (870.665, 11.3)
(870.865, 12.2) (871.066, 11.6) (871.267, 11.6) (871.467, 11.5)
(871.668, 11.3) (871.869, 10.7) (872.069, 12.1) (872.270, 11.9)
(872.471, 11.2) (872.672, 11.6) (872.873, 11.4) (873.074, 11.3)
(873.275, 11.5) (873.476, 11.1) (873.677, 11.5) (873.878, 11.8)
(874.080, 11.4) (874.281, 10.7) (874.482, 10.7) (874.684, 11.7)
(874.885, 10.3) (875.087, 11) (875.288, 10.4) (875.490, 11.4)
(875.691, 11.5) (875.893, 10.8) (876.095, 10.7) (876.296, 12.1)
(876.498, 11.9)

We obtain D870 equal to 11.5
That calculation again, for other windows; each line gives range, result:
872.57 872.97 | 11.5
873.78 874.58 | 11.1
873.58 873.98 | 11.6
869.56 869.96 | 11.6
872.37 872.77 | 11.4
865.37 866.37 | 12.4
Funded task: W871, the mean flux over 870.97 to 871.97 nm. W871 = 11.3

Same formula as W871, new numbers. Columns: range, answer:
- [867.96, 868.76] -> 11.2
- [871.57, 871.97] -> 11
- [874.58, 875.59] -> 11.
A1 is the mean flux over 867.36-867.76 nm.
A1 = 11.4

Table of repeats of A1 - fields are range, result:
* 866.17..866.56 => 9.46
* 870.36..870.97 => 11.7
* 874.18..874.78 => 11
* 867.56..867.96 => 11.7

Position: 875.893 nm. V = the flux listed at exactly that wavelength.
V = 10.8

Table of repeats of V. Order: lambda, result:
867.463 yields 11.4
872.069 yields 12.1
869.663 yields 11.7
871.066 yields 11.6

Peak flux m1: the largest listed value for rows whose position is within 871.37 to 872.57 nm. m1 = 12.1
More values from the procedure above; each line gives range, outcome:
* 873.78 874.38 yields 11.8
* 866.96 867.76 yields 11.6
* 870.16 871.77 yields 12.9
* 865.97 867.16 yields 12.4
